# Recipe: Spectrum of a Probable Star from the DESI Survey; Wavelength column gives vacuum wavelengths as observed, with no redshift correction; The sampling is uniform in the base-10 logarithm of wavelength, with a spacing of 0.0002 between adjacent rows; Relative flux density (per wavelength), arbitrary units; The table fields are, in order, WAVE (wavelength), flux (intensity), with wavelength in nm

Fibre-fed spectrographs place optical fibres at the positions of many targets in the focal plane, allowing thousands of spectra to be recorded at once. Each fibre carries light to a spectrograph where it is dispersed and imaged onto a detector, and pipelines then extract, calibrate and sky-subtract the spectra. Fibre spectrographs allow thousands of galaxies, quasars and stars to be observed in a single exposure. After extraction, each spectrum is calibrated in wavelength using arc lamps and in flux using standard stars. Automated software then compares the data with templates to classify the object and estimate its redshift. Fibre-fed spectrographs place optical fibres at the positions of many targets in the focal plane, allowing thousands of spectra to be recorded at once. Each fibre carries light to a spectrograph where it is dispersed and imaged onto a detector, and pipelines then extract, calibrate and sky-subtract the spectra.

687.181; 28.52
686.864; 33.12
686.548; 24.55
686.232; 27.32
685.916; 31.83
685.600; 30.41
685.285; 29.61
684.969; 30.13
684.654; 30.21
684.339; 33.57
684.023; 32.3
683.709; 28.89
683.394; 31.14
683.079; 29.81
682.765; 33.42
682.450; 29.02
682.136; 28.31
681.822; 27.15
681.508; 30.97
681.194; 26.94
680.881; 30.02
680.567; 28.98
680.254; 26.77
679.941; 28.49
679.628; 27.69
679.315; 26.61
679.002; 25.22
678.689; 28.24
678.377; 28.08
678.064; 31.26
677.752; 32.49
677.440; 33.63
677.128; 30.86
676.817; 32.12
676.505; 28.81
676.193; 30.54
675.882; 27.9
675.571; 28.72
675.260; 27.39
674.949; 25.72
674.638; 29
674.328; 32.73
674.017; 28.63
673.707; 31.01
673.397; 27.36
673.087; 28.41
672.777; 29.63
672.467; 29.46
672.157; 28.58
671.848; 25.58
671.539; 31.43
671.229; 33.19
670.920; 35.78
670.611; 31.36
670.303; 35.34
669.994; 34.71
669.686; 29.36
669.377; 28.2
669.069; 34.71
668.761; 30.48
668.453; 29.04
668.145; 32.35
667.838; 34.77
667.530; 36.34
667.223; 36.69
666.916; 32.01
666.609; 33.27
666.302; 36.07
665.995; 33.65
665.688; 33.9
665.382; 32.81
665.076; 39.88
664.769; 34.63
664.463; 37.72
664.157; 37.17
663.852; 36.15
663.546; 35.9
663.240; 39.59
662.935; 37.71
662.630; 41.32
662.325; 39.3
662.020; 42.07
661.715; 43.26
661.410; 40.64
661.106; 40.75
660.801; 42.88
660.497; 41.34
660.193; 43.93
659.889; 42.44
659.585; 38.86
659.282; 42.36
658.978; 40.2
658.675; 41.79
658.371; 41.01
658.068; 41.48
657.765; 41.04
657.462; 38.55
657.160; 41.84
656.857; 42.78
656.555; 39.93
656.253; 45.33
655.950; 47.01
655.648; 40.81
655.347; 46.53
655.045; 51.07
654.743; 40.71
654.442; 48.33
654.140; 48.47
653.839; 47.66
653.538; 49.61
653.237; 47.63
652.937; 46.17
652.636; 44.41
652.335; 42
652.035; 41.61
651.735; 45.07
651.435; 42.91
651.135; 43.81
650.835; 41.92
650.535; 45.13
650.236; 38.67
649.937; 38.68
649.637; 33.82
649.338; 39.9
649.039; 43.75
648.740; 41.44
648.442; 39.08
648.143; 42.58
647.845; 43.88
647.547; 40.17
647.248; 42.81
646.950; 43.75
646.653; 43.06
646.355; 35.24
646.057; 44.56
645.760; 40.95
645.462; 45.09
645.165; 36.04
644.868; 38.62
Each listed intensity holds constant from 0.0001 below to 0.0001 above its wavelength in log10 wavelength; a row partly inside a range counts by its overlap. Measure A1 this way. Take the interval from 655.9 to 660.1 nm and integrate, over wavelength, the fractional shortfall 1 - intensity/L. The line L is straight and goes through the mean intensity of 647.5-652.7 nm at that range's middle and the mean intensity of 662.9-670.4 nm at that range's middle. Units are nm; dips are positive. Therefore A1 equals -0.38 nm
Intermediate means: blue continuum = 41.6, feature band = 41.7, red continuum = 34.4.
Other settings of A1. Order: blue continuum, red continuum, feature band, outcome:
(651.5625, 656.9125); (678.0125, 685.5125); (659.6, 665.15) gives 0.112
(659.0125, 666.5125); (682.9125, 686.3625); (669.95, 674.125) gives 0.555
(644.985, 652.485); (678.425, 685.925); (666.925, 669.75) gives 0.152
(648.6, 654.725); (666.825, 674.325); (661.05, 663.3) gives -0.233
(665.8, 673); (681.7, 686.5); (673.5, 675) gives 0.092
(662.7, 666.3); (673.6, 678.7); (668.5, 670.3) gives 0.105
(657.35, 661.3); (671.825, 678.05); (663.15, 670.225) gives 0.297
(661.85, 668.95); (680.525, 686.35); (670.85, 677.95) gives 0.649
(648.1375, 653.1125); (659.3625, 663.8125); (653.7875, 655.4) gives -0.223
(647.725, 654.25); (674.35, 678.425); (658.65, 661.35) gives -0.224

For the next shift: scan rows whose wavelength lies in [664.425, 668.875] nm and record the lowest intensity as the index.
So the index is 29.04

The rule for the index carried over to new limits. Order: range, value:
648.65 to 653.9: 33.82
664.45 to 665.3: 34.63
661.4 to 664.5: 35.9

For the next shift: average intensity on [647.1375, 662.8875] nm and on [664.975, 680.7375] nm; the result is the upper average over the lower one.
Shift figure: 0.7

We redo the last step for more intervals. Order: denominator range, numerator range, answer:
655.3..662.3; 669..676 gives 0.72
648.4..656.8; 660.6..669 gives 0.84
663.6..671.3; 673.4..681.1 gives 0.86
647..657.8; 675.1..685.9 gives 0.68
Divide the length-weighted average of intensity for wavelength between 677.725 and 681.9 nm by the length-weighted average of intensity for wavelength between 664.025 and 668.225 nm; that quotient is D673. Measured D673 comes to 0.81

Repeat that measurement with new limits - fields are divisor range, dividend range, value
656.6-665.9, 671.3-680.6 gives 0.73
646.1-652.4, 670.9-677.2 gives 0.71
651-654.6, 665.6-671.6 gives 0.73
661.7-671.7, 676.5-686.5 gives 0.85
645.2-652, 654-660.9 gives 1.03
